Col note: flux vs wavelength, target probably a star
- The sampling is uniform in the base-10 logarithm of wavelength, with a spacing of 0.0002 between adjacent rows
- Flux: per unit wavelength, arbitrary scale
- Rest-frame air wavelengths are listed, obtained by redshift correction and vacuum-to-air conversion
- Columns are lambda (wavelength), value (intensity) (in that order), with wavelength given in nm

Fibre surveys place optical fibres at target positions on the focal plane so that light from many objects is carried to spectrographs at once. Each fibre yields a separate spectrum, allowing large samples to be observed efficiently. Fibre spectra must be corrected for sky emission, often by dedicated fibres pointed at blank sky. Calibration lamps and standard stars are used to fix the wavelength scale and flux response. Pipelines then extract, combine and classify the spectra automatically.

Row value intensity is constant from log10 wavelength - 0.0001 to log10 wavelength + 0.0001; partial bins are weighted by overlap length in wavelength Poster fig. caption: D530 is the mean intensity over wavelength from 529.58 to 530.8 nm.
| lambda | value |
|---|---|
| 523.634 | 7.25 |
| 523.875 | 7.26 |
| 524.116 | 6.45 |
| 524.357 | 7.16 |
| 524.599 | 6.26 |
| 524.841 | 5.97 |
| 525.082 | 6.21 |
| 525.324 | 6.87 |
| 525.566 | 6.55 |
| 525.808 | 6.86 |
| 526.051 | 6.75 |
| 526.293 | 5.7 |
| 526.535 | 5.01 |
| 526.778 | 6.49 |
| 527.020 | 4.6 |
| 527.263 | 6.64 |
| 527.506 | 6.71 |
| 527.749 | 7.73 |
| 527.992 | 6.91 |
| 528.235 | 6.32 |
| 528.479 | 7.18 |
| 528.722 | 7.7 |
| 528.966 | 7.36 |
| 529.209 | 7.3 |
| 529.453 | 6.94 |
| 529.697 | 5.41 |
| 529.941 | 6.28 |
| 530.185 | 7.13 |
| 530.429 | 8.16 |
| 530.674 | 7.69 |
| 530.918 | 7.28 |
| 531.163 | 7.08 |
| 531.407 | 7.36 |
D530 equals 6.94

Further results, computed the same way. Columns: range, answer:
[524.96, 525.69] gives 6.55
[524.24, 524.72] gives 6.7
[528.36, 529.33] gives 7.39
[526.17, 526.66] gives 5.37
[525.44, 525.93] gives 6.7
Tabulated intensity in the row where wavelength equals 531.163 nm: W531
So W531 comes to 7.08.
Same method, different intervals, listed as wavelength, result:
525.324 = 6.87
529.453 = 6.94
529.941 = 6.28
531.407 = 7.36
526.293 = 5.7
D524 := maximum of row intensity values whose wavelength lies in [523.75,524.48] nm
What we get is 7.26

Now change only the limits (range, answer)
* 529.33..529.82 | 6.94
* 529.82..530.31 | 7.13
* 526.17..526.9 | 6.49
